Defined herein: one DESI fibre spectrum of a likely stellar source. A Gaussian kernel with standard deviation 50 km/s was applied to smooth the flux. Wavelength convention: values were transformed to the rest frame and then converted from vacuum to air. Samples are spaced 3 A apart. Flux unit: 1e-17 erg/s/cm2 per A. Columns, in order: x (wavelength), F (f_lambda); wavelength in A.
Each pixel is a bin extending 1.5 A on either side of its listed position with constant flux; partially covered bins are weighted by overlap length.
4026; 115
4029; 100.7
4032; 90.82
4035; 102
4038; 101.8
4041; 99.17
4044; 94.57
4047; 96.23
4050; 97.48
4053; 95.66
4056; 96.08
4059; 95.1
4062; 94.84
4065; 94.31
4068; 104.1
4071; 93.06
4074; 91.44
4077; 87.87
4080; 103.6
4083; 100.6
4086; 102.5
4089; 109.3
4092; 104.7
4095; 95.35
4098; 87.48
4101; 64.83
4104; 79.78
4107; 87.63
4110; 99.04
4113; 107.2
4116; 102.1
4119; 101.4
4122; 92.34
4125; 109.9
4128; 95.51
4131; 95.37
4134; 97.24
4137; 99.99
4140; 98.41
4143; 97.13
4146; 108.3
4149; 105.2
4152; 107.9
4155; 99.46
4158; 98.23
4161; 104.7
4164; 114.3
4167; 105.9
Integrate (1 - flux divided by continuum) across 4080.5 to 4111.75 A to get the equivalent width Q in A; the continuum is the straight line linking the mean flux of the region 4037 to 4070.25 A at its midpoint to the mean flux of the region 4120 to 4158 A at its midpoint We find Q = 1.6 A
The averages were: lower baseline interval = 97.1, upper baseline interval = 100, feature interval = 93.6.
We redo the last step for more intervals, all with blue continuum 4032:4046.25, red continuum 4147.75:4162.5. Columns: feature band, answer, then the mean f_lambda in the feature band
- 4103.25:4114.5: 0.8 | 94.3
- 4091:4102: 1.3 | 88.4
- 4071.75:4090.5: 0.2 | 99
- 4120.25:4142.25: 0.8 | 98.4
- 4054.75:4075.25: 0.8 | 95.6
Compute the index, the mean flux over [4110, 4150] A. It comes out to 101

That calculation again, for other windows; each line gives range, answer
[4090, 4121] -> 93.2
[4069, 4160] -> 97.5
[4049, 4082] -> 95.8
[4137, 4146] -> 99.9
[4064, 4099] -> 98.1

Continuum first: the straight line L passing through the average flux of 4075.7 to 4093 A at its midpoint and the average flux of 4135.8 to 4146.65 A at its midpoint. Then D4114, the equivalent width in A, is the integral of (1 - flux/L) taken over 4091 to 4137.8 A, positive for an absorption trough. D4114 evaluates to 2.8 A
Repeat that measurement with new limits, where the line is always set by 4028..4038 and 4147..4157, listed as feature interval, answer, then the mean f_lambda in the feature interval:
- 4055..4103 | 2.6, 95.2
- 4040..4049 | 0.2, 96.6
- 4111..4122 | 0.1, 102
